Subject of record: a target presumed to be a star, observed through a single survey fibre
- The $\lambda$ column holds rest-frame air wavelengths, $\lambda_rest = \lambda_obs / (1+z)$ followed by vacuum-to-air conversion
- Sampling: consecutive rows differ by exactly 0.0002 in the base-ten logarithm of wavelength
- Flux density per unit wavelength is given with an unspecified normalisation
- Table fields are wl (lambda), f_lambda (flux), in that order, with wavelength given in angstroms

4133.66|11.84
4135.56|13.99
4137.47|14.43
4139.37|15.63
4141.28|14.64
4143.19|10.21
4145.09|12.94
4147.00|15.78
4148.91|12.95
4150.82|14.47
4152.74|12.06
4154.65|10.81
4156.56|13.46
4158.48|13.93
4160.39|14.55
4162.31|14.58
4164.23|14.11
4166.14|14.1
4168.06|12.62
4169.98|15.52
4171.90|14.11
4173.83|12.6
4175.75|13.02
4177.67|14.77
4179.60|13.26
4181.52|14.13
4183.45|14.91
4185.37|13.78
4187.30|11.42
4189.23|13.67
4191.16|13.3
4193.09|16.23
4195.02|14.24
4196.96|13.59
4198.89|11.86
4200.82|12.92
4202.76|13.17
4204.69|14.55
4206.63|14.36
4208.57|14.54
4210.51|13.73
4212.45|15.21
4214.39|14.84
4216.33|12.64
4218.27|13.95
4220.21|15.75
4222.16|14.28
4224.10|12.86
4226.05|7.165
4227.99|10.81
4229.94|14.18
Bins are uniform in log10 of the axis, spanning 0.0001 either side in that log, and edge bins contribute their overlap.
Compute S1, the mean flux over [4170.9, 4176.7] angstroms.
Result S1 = 13.2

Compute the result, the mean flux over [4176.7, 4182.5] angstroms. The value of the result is 14.1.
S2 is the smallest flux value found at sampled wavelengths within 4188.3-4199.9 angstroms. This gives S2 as 11.86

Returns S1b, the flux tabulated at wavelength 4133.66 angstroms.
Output 11.84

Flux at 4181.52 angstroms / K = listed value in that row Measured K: 14.13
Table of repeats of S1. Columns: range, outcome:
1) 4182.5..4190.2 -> 13.4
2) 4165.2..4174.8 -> 13.8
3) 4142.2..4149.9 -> 13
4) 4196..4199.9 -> 12.7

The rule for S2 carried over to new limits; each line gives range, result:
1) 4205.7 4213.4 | 13.73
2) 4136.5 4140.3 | 14.43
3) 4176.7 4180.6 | 13.26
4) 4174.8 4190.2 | 11.42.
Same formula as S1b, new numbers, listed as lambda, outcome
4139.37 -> 15.63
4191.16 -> 13.3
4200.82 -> 12.92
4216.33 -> 12.64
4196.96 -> 13.59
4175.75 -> 13.02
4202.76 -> 13.17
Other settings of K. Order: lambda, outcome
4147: 15.78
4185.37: 13.78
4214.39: 14.84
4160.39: 14.55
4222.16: 14.28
